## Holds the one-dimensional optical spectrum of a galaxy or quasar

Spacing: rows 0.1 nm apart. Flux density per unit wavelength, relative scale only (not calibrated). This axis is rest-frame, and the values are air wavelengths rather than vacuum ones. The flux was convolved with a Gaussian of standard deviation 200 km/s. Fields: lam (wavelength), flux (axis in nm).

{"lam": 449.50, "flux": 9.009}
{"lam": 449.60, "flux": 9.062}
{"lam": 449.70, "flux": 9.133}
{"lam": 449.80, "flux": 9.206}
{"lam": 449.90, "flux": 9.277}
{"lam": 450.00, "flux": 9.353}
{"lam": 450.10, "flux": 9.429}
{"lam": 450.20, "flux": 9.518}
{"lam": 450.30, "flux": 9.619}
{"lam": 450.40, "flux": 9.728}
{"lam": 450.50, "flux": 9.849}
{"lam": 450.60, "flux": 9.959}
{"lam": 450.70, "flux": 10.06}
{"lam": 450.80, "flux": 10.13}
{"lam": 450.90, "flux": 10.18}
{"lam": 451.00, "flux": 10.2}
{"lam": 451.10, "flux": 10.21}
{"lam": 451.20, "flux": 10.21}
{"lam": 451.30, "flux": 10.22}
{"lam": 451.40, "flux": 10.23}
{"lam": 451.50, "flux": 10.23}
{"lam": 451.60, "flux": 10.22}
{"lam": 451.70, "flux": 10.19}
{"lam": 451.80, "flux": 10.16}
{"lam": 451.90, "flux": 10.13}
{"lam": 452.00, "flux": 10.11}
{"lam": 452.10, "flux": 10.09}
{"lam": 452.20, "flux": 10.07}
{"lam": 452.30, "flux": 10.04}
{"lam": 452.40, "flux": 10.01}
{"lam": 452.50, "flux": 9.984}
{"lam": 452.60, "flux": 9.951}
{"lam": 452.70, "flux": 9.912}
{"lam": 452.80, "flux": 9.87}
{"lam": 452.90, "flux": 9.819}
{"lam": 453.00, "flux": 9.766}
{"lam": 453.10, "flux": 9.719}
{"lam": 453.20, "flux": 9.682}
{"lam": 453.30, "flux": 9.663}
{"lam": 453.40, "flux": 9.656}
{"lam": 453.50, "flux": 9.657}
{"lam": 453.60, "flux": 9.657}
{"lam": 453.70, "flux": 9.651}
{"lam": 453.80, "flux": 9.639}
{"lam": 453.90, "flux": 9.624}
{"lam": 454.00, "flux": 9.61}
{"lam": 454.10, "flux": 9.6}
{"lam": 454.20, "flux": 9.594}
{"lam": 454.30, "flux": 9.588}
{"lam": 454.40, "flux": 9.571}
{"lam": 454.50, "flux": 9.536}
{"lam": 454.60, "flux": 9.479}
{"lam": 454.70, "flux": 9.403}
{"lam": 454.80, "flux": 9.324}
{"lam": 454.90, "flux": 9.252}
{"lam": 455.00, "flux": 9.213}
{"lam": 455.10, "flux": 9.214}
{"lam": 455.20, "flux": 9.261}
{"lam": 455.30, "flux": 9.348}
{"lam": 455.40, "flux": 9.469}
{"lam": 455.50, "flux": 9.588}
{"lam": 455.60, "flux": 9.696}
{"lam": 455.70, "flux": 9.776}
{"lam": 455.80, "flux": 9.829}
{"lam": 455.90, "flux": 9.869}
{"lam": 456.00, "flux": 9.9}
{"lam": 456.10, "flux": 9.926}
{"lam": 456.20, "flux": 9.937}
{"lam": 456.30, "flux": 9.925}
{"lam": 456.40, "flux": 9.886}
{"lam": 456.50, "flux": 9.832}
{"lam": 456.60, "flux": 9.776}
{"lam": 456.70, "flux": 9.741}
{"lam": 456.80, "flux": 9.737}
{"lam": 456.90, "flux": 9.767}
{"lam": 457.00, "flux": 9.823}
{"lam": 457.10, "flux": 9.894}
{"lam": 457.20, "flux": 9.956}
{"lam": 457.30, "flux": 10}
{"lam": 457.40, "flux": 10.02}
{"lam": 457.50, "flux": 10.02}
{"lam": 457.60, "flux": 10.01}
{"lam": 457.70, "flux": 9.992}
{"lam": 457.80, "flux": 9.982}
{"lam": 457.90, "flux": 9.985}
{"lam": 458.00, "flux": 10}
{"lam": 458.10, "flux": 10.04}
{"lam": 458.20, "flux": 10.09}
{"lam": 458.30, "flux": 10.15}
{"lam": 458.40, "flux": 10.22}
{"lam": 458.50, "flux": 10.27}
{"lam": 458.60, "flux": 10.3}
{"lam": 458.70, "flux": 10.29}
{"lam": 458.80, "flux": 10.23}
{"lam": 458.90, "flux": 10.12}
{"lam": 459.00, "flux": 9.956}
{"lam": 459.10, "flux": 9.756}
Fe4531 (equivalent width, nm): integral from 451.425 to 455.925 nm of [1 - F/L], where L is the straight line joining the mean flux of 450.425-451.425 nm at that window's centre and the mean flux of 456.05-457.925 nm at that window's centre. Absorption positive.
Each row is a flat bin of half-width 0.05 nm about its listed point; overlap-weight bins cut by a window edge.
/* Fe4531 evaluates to 0.13 nm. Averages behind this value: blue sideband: 10.1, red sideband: 9.9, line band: 9.73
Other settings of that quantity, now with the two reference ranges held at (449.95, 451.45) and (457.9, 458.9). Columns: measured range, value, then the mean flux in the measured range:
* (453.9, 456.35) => 0.12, 9.58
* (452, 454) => 0.04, 9.82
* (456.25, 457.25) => 0.03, 9.83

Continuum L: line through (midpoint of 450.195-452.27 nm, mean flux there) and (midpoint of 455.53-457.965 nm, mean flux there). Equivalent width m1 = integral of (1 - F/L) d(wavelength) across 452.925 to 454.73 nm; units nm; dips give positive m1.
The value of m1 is 0.07 nm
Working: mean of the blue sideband 10.1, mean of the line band 9.62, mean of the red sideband 9.88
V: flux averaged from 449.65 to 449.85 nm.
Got 9.17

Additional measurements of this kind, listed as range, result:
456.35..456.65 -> 9.83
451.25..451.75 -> 10.2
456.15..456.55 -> 9.89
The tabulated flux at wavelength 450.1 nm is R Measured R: 9.429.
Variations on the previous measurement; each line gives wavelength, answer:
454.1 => 9.6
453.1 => 9.719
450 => 9.353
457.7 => 9.992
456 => 9.9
